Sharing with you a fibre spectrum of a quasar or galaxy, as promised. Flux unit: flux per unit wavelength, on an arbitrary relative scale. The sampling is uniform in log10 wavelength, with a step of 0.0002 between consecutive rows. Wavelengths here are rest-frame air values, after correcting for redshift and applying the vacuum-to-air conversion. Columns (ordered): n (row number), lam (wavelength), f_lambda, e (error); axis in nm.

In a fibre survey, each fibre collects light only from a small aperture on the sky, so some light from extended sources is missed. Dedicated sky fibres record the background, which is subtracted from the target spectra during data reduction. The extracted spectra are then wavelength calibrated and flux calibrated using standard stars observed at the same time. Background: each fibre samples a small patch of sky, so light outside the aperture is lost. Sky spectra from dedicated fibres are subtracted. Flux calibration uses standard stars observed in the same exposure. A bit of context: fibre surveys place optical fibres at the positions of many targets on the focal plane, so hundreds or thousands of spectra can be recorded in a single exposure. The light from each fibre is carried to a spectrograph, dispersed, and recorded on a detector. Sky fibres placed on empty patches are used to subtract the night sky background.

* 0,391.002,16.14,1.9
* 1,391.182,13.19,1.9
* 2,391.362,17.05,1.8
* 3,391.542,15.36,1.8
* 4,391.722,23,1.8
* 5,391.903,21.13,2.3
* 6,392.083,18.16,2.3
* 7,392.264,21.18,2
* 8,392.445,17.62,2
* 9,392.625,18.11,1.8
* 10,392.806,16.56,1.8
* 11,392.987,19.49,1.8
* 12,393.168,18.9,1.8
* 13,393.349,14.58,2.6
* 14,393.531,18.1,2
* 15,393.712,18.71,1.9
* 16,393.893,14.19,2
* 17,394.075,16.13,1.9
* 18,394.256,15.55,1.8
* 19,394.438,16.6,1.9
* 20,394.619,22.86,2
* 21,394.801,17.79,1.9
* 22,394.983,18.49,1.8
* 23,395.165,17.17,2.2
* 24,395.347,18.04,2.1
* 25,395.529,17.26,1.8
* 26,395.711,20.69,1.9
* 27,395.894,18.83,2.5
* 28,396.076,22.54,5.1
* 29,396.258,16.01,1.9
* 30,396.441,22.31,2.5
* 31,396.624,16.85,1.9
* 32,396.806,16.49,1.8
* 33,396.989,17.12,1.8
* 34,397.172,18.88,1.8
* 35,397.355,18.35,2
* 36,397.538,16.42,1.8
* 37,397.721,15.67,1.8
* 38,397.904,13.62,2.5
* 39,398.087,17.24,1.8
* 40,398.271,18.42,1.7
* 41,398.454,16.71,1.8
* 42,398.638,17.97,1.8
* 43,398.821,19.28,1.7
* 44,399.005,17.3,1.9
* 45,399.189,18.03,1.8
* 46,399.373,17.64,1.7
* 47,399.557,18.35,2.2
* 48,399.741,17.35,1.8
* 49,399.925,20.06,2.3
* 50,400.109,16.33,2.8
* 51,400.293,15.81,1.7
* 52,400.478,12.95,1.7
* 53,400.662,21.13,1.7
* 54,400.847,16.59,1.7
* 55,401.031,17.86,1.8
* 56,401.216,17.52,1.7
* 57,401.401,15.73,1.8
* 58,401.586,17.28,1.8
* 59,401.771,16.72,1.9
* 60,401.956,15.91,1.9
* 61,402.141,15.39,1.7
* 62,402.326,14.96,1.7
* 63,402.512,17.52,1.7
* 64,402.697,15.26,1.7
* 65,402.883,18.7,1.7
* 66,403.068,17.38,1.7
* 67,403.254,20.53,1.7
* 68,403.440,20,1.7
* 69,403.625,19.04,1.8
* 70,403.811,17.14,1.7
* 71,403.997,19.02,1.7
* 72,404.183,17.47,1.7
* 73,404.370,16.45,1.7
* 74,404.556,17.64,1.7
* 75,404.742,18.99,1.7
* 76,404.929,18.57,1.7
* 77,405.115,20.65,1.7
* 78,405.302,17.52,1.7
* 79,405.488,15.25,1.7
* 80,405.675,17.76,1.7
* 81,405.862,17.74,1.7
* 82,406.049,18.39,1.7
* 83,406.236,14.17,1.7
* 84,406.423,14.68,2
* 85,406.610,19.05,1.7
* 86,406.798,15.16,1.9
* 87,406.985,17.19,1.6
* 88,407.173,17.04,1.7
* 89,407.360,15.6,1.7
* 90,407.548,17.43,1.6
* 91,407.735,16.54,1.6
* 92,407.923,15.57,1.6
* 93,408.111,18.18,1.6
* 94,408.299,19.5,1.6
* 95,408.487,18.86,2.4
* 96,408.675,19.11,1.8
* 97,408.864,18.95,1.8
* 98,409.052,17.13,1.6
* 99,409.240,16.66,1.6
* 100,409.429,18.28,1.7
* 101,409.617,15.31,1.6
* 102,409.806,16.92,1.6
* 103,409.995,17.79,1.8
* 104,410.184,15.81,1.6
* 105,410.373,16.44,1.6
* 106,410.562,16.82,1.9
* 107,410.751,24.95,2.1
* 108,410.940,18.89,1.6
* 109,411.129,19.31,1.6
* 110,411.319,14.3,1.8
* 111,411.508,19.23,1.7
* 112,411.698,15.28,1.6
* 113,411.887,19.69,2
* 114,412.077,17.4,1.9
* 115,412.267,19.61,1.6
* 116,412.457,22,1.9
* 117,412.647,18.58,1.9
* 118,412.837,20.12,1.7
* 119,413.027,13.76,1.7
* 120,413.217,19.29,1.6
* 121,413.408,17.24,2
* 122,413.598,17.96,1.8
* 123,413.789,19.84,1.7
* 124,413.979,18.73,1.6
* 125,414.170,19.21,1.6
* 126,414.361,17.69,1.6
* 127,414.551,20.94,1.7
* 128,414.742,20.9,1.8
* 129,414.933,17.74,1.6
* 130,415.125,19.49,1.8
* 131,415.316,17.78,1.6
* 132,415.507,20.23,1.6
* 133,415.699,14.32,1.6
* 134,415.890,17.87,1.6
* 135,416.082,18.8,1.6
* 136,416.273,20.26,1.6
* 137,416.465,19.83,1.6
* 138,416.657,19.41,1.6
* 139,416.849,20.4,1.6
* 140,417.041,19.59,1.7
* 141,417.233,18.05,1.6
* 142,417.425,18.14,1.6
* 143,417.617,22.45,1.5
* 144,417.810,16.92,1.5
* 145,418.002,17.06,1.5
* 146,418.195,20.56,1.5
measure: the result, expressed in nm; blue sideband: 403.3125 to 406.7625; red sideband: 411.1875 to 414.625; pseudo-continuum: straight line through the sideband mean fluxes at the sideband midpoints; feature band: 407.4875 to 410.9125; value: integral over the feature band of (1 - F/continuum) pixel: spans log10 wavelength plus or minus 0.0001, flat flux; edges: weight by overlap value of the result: 0.05 nm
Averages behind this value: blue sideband 17.7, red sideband 18.4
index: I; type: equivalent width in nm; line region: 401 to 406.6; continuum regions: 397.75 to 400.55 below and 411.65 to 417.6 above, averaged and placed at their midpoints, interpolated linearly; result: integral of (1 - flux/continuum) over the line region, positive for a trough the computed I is 0.08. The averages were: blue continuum 17.1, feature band 17.4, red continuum 18.8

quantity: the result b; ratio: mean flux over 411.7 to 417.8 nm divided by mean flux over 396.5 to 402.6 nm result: 1.1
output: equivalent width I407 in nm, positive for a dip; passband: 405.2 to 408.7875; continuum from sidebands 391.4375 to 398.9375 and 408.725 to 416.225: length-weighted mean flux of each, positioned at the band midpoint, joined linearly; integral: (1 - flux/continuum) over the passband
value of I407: 0.211 nm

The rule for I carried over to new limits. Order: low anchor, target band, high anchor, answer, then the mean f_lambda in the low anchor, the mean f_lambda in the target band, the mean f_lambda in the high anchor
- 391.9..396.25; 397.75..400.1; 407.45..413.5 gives 0.072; 18.2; 17.6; 18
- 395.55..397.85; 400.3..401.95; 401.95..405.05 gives 0.096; 18.2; 16.9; 17.7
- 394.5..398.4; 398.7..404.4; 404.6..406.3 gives 0.141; 18.1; 17.5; 17.7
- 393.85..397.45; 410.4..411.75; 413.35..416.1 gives 0.008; 18.2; 18.4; 18.6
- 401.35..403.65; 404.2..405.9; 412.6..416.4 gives -0.030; 17.2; 17.8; 18.5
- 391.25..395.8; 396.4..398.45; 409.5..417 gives 0.103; 18.1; 17.2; 18.5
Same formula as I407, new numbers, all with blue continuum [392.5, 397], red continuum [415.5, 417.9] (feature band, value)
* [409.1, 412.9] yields 0.106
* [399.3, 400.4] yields 0.041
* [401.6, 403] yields 0.144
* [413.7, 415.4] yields -0.031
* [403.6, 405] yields 0.031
